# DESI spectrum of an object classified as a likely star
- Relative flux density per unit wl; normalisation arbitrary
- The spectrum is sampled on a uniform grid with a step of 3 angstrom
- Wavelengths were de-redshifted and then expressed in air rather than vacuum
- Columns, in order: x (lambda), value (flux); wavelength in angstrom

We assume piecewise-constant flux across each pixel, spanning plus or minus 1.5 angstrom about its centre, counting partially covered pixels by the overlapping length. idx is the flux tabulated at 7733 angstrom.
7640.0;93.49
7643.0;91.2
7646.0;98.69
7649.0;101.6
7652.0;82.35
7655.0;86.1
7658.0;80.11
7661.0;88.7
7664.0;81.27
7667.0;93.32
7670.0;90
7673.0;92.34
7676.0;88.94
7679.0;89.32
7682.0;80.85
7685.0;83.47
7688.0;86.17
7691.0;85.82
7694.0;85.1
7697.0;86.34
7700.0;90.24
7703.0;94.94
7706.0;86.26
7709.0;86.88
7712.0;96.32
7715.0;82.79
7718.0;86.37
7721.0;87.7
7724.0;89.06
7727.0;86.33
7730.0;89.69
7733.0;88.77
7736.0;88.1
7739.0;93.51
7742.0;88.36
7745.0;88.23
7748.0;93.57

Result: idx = 88.77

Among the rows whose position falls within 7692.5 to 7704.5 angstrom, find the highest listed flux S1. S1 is 94.94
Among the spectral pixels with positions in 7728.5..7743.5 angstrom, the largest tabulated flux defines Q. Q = 93.51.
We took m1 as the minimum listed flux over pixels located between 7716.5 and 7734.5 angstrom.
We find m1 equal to 86.33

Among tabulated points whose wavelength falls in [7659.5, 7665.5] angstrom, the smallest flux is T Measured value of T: 81.27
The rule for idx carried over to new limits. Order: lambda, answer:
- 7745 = 88.23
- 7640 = 93.49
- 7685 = 83.47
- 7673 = 92.34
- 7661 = 88.7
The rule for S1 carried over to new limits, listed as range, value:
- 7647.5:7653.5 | 101.6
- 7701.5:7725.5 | 96.32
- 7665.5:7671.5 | 93.32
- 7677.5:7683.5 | 89.32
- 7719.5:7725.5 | 89.06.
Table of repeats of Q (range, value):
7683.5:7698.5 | 86.34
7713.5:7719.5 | 86.37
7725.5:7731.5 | 89.69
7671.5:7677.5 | 92.34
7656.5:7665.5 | 88.7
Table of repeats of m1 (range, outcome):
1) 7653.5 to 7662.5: 80.11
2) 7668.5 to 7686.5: 80.85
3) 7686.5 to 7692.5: 85.82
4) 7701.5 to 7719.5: 82.79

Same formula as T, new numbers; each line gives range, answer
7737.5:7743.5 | 88.36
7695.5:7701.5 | 86.34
